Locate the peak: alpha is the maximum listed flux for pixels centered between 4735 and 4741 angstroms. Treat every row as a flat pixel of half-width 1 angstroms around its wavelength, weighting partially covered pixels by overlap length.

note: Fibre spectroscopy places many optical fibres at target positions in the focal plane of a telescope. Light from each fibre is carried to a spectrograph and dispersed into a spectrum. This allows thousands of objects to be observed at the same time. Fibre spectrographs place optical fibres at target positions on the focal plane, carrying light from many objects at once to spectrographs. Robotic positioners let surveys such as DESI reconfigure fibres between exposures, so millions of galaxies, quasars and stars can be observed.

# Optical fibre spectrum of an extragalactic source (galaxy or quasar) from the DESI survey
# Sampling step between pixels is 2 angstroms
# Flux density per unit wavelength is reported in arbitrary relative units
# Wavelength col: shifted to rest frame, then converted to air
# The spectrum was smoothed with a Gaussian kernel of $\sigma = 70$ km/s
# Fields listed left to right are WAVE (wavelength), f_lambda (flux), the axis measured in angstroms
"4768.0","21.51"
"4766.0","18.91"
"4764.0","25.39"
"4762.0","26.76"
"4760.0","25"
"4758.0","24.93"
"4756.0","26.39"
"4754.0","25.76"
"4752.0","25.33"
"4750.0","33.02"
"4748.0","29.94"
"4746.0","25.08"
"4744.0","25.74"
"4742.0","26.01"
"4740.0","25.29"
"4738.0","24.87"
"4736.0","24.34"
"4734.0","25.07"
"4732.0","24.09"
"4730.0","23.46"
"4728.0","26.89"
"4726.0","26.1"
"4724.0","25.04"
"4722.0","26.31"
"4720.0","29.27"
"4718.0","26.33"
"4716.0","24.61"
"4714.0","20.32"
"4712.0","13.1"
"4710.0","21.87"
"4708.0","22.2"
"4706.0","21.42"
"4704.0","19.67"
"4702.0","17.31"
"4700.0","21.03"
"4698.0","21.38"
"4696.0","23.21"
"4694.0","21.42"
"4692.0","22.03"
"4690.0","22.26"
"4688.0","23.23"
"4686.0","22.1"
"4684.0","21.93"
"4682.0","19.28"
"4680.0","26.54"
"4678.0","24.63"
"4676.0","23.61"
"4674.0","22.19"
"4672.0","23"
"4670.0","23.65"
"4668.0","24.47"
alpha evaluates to 25.29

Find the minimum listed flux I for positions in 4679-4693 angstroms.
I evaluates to 19.28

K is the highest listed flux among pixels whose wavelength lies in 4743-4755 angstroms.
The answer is 33.02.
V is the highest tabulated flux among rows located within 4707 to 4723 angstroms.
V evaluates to 29.27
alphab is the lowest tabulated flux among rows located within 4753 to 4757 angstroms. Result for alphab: 25.76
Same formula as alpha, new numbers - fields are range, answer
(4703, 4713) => 22.2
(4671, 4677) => 23.61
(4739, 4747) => 26.01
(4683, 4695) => 23.23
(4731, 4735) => 25.07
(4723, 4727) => 26.1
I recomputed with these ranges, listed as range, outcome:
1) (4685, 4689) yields 22.1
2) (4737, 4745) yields 24.87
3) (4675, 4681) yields 23.61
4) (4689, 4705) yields 17.31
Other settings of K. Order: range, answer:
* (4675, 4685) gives 26.54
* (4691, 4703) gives 23.21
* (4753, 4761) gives 26.39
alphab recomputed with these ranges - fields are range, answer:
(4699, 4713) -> 13.1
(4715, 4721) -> 24.61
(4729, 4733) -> 23.46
